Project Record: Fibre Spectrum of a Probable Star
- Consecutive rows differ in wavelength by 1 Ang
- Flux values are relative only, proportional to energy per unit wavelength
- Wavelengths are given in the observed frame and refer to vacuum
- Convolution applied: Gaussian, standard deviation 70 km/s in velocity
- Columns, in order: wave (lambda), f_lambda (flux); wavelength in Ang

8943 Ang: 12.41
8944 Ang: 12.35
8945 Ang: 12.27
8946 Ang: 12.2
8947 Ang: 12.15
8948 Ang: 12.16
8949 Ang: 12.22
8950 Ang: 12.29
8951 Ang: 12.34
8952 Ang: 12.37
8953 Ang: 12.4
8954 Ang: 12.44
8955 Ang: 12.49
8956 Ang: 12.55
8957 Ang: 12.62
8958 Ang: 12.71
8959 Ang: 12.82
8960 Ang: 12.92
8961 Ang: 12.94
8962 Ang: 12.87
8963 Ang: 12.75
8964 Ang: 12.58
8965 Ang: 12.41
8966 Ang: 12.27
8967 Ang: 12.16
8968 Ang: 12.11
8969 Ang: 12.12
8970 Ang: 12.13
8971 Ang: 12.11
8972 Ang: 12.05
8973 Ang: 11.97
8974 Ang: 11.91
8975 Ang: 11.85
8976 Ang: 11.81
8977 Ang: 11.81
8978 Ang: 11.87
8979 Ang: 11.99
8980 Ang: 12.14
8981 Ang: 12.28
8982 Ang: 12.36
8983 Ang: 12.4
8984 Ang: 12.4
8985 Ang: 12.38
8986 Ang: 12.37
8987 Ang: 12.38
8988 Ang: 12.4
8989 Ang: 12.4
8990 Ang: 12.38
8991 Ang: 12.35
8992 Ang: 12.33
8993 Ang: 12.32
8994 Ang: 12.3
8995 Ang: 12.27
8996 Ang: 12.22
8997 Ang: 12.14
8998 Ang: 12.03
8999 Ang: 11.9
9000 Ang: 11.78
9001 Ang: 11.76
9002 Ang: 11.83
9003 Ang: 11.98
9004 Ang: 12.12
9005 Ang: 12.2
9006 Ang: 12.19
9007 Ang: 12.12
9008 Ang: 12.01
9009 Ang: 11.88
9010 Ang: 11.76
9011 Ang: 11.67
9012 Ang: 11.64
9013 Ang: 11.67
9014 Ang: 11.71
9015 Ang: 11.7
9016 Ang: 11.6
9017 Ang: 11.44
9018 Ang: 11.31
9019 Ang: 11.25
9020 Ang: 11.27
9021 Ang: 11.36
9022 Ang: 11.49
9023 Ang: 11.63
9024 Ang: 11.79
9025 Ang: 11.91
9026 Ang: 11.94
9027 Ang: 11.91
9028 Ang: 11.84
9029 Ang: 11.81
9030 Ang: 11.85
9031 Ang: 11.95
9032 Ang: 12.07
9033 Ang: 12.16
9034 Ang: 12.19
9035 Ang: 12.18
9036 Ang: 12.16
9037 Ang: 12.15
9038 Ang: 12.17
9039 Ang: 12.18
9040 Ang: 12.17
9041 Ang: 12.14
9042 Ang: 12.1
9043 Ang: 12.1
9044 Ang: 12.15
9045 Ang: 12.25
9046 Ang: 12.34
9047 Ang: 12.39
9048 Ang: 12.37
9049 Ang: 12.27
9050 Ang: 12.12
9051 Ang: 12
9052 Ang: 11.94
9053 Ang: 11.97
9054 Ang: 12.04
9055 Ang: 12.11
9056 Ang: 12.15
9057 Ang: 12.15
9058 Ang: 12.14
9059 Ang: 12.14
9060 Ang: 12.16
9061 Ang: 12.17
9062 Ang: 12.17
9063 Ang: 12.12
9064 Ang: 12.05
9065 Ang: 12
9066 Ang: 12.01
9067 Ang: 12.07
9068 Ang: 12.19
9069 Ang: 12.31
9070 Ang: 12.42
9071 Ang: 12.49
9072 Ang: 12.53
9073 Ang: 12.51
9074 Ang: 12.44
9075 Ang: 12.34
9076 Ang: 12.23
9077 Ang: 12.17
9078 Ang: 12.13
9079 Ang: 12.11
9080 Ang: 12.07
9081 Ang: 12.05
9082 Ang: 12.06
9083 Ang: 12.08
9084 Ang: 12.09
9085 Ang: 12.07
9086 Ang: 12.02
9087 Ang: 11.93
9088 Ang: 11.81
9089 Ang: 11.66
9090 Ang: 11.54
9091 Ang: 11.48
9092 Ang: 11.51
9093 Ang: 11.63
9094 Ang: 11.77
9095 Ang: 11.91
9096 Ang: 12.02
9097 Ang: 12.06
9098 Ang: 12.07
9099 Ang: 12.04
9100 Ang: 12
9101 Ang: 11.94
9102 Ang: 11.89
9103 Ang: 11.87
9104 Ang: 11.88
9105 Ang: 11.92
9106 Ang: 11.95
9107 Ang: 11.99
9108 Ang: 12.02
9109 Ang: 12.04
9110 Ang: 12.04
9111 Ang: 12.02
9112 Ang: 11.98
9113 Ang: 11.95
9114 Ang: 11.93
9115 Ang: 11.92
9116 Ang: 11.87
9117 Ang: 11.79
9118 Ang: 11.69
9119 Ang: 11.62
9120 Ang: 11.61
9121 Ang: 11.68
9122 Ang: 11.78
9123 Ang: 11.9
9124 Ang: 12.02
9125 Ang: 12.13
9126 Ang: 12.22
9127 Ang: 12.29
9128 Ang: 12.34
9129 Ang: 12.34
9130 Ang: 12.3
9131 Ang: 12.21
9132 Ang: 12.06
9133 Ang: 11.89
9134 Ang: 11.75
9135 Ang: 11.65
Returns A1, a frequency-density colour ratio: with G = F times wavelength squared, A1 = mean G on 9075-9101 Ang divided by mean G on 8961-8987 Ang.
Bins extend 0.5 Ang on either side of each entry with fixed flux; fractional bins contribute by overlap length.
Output 1.00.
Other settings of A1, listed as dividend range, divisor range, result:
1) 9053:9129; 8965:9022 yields 1.02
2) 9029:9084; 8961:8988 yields 1.01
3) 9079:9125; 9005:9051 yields 1.01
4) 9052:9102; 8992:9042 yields 1.03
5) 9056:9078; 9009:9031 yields 1.06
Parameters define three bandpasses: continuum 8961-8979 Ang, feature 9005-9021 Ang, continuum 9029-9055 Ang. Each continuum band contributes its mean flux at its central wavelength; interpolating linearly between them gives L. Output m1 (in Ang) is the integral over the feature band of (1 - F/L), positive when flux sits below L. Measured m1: 0.61 Ang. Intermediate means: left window 12.2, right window 12.1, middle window 11.7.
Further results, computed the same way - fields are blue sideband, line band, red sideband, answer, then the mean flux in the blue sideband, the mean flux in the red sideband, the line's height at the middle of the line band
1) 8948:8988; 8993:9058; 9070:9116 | 1.15 Ang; 12.3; 12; 12.2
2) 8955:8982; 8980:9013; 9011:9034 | -0.39 Ang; 12.3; 11.7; 12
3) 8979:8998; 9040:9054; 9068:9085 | 0.12 Ang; 12.3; 12.2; 12.3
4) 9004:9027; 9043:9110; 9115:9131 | -1.15 Ang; 11.7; 12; 11.9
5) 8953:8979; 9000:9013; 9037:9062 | 0.35 Ang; 12.3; 12.2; 12.2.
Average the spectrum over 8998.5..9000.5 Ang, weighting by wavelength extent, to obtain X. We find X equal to 11.8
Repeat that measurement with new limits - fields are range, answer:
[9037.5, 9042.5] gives 12.2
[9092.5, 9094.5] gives 11.7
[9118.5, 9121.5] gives 11.6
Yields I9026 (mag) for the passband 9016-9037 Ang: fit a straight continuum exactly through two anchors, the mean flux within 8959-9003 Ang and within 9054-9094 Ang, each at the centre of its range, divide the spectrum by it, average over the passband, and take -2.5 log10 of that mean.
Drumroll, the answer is 0.034 mag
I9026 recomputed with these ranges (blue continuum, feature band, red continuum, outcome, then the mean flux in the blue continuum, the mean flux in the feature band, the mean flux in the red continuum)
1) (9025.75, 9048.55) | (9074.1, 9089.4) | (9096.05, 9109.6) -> -0.004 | 12.1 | 12.1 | 12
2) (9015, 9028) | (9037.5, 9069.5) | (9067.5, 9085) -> -0.016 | 11.6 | 12.1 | 12.2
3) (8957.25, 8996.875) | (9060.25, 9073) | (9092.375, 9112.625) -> -0.015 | 12.3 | 12.2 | 11.9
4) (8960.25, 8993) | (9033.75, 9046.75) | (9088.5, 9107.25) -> -0.012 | 12.3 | 12.2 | 11.8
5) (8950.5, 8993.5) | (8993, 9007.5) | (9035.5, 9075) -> 0.019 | 12.3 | 12.1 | 12.2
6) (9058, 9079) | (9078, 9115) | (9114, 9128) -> 0.011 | 12.2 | 11.9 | 11.9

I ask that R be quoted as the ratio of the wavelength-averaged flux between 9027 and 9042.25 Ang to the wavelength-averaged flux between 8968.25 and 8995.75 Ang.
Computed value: 1.0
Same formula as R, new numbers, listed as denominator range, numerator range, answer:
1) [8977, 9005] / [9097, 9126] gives 0.98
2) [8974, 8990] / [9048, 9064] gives 0.99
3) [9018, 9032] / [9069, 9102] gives 1.03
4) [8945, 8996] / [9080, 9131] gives 0.97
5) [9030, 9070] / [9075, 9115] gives 0.98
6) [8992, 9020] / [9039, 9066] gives 1.02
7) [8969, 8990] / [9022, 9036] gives 0.98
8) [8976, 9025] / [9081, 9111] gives 1.00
